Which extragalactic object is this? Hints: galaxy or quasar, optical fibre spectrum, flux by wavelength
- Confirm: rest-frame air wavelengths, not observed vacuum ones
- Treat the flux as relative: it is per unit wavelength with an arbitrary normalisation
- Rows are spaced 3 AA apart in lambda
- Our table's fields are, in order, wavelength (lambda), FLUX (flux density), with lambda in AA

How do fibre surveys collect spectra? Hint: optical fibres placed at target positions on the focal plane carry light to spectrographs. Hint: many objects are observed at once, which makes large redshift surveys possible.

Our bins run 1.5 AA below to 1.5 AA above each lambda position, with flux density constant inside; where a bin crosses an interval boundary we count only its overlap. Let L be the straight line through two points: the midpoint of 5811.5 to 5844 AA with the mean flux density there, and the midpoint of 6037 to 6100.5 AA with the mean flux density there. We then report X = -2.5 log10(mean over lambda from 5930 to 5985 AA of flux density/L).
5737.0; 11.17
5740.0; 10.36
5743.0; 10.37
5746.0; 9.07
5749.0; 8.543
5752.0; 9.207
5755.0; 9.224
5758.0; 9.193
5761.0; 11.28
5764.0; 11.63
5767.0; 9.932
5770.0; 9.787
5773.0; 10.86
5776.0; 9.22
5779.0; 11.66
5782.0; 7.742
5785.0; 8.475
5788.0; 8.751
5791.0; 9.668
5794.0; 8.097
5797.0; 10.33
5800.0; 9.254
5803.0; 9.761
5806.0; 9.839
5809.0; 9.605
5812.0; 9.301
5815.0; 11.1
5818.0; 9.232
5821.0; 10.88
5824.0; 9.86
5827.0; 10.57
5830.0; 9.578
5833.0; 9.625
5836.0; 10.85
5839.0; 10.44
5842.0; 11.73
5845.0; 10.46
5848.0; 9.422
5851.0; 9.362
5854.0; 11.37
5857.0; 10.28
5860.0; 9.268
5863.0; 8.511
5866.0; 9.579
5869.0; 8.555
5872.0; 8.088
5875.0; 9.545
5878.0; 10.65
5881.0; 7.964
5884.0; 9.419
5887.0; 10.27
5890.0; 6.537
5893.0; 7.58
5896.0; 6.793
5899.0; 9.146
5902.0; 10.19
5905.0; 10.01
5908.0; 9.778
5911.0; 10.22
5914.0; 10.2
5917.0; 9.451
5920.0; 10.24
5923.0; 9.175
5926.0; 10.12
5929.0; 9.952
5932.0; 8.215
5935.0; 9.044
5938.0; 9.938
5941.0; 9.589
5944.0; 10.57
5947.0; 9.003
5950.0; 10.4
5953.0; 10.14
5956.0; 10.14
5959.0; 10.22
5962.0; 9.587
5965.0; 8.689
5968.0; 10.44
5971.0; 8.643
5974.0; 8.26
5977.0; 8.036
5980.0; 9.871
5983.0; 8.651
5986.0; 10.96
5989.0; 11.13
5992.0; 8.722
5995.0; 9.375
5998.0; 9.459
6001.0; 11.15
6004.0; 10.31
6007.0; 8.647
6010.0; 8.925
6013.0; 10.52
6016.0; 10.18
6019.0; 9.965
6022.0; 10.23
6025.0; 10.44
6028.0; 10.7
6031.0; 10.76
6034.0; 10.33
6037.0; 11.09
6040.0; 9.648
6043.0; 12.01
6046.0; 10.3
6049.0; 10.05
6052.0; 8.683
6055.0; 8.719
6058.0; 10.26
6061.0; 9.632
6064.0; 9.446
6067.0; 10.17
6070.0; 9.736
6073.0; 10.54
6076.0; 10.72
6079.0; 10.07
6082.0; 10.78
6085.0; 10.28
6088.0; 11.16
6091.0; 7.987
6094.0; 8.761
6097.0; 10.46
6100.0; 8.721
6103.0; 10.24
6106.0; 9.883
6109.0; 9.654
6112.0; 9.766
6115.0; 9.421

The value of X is 0.077 mag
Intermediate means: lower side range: 10.3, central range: 9.43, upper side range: 9.96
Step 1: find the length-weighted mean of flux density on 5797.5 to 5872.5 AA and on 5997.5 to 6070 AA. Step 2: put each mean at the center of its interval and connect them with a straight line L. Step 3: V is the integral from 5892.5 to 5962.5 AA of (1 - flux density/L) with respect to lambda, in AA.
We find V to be 2.6 AA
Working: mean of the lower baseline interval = 9.89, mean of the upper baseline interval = 10.1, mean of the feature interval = 9.6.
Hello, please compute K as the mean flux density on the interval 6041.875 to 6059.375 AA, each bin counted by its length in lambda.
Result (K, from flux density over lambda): 9.96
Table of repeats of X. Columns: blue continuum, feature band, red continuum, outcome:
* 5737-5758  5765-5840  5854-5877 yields -0.039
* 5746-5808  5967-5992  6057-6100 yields 0.046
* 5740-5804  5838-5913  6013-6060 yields 0.052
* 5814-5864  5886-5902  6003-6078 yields 0.231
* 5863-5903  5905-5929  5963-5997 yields -0.107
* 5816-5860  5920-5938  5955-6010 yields 0.042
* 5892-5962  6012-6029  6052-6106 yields -0.064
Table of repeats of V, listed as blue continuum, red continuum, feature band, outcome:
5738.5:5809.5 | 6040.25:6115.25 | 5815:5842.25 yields -1.6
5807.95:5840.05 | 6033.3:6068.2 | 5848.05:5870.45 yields 1.2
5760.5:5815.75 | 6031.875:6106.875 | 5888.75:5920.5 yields 2.5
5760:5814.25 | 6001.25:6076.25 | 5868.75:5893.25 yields 2.6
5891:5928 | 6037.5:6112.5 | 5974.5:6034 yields -1.1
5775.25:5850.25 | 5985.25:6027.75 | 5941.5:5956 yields -0.1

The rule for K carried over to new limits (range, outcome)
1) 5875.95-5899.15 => 8.53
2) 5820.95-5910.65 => 9.53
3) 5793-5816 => 9.66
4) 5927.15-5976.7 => 9.52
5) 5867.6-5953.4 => 9.33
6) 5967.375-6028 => 9.71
